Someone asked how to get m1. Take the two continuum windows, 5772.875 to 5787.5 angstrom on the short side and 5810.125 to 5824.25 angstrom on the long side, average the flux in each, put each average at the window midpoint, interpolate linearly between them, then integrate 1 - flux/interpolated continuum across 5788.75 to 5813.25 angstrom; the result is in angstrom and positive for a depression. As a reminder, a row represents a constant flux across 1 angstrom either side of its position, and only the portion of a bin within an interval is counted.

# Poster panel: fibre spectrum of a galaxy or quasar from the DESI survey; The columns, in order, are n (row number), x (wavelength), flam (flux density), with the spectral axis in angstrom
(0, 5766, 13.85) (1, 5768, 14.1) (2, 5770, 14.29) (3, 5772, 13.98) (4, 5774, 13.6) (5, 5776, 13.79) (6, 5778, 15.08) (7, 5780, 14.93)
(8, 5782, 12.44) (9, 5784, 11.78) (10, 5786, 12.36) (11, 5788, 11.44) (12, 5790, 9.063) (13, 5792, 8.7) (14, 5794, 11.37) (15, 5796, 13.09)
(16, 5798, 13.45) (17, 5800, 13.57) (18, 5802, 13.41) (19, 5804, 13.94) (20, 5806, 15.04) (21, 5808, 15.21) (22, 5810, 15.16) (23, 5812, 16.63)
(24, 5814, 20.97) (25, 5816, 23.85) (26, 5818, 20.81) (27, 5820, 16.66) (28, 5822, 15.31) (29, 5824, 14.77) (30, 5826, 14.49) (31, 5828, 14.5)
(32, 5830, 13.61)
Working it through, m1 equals 4.56 angstrom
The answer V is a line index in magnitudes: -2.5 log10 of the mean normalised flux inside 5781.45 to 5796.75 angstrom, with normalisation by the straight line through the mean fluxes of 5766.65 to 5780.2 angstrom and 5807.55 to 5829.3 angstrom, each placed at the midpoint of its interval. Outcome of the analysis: 0.330 mag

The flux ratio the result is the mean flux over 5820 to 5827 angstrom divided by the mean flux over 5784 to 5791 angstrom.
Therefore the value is 1.4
